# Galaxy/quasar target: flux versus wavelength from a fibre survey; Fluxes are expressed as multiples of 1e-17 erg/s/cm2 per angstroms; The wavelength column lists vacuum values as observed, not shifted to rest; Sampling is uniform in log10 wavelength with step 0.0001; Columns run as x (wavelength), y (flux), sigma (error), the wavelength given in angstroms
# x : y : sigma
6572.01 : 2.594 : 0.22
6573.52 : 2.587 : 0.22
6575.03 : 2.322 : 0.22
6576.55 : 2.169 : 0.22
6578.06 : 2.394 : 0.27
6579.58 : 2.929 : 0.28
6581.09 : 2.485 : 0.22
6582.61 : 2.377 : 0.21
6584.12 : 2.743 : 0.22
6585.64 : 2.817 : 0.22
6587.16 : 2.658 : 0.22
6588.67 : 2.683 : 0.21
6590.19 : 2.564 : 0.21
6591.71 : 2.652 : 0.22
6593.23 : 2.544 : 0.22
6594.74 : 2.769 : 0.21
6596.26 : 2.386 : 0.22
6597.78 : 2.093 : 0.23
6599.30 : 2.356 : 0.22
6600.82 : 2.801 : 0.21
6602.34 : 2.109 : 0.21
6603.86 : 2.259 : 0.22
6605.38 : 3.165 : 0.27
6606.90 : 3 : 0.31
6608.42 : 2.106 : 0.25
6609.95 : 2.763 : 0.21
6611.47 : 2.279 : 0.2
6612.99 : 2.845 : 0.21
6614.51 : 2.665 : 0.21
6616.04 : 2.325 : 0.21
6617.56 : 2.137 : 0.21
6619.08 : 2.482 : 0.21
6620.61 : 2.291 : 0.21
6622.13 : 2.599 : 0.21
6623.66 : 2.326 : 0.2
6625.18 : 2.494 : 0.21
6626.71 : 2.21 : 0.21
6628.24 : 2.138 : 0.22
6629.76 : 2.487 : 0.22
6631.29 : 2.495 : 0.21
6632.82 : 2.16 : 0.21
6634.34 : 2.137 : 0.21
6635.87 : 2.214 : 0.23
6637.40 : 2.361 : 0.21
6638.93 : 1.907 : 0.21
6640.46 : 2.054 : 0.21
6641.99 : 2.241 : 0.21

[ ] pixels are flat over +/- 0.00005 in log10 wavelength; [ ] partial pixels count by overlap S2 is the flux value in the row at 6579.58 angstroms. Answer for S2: 2.929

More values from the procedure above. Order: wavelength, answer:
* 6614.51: 2.665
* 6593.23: 2.544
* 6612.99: 2.845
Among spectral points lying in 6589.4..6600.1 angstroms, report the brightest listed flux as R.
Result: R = 2.769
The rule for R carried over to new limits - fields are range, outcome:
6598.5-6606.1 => 3.165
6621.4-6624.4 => 2.599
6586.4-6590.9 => 2.683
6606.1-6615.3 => 3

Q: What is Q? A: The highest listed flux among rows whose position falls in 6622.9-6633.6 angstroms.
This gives 2.495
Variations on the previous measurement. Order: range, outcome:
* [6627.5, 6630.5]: 2.487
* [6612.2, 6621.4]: 2.845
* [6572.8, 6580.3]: 2.929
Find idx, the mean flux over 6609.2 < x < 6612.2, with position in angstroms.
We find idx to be 2.52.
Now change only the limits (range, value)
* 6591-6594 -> 2.6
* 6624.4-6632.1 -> 2.36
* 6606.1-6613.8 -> 2.6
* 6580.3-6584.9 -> 2.54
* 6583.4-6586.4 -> 2.78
